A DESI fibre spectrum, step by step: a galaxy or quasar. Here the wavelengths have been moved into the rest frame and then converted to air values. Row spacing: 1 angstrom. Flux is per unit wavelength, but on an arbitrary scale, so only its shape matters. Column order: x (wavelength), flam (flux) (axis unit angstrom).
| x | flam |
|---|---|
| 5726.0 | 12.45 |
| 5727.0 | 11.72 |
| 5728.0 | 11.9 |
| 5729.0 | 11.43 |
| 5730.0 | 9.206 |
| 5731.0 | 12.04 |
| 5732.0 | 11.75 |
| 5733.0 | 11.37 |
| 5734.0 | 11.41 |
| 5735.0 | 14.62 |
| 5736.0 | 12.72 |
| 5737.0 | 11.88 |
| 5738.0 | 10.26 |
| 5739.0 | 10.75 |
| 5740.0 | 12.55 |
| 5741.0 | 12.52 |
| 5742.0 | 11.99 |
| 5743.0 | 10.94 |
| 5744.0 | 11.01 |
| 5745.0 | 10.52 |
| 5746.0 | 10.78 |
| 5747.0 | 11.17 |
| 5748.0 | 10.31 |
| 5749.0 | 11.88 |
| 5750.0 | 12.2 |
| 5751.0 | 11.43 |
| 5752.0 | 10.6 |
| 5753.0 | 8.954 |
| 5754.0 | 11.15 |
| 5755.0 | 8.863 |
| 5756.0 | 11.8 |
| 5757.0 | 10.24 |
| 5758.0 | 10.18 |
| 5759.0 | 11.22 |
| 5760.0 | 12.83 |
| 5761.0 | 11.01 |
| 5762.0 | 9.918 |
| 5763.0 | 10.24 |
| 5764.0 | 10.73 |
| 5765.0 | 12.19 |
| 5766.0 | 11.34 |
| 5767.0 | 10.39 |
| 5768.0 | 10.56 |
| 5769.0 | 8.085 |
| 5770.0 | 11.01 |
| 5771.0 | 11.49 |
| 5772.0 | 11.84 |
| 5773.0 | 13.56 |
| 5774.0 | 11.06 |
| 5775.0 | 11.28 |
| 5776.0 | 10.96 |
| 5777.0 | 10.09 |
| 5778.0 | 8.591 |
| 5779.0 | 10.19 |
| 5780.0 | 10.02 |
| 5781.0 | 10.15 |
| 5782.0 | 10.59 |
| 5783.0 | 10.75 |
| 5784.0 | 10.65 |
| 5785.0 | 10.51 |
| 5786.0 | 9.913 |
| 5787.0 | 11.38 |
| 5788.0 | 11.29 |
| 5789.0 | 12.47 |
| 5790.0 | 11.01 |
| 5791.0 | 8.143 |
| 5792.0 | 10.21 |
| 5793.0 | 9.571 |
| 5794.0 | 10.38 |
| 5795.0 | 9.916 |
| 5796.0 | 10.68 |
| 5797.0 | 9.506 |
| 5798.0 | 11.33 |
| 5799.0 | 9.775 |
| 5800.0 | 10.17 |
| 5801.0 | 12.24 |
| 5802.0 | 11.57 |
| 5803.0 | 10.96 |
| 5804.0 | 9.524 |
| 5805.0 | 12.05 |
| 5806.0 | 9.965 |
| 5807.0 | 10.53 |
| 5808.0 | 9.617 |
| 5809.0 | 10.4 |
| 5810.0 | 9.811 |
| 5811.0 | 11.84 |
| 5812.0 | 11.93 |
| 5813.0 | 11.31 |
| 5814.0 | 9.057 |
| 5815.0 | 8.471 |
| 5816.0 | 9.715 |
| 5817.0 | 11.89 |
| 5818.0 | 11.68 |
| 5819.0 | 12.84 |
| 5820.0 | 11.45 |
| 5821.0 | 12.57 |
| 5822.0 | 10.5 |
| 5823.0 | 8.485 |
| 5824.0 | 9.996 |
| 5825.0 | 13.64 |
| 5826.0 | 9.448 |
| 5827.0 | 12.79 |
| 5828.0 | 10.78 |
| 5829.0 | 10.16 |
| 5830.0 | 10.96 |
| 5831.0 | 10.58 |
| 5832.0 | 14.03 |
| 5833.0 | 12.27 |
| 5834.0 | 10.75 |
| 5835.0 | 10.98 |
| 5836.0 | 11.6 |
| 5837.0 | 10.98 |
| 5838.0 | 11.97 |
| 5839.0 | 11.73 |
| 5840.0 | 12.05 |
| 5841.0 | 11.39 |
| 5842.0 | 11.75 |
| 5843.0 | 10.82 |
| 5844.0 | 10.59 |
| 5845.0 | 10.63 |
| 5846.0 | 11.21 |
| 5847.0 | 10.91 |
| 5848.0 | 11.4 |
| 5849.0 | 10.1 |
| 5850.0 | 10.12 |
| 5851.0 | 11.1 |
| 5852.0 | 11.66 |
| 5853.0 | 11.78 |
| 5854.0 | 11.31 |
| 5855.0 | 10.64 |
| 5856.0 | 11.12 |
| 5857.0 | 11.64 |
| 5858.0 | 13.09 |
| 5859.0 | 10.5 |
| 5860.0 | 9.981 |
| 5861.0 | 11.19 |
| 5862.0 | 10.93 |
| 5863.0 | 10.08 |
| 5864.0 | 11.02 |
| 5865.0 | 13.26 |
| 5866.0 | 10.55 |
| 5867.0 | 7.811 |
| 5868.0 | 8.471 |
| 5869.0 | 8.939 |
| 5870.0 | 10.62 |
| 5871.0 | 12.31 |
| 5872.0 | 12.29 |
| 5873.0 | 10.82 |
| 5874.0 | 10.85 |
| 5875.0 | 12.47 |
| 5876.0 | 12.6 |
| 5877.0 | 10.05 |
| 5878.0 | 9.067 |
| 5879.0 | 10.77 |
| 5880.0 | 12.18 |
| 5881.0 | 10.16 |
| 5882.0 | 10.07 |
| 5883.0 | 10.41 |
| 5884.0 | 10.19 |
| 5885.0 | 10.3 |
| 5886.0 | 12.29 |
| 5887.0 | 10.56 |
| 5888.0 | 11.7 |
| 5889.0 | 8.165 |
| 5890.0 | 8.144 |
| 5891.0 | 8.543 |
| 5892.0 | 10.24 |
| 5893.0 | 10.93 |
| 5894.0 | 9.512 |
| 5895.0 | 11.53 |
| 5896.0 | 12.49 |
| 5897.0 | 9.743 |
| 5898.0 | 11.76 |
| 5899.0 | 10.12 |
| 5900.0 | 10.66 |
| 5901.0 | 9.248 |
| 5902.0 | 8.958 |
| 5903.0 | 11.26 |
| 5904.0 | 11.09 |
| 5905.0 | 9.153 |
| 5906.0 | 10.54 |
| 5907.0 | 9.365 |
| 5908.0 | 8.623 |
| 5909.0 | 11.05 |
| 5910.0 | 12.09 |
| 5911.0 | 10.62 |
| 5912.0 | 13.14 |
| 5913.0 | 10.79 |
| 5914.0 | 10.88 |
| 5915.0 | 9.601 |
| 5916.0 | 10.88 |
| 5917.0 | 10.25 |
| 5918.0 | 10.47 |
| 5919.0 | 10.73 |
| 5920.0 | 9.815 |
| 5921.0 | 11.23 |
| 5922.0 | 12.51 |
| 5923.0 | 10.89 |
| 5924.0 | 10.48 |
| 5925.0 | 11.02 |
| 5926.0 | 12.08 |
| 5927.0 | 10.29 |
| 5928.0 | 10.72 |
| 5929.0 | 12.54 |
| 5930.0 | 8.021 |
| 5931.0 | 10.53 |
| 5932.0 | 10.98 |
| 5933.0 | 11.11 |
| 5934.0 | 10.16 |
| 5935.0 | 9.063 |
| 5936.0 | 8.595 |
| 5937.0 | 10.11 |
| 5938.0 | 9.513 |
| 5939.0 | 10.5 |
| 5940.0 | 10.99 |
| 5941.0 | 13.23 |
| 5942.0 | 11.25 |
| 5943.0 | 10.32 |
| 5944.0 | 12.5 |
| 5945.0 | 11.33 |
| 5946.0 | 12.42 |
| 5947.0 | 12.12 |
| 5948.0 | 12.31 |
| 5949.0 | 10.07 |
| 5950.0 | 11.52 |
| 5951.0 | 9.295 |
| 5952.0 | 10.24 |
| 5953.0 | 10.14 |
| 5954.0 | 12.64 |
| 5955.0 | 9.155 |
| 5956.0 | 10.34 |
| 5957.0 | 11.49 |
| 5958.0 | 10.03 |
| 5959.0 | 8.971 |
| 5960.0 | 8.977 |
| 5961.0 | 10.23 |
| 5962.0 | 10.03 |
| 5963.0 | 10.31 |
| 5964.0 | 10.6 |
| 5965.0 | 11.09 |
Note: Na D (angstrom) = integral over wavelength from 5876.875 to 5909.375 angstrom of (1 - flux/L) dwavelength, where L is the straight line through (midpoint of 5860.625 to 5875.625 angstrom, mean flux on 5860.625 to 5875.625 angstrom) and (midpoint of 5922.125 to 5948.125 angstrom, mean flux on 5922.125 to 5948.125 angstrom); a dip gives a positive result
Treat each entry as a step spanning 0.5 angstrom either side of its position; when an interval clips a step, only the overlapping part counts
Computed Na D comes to 1.7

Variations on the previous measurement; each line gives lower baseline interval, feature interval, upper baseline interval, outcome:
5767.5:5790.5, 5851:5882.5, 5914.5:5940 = -0.9 angstrom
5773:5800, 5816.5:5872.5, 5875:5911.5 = -3.7 angstrom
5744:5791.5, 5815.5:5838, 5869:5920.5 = -1.3 angstrom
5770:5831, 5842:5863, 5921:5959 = -0.5 angstrom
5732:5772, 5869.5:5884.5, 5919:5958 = -0.1 angstrom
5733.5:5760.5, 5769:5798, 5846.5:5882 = 1.5 angstrom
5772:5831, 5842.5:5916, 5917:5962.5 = 0.2 angstrom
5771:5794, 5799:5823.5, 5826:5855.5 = 0.4 angstrom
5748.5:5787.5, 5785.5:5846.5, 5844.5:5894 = -1.0 angstrom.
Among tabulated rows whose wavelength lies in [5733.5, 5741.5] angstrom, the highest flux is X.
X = 14.62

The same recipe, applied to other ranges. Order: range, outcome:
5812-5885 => 14.03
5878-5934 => 13.14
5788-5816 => 12.47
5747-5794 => 13.56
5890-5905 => 12.49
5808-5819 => 12.84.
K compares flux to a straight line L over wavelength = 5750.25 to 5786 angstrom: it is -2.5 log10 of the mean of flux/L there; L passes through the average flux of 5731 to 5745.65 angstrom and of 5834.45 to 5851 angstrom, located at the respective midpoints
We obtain 0.08 mag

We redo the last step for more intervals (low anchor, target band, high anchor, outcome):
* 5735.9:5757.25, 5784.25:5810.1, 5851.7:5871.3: 0.047 mag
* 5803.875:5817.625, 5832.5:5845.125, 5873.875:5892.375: -0.090 mag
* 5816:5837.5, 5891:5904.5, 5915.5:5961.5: 0.042 mag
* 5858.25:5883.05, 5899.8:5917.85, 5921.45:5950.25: 0.040 mag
